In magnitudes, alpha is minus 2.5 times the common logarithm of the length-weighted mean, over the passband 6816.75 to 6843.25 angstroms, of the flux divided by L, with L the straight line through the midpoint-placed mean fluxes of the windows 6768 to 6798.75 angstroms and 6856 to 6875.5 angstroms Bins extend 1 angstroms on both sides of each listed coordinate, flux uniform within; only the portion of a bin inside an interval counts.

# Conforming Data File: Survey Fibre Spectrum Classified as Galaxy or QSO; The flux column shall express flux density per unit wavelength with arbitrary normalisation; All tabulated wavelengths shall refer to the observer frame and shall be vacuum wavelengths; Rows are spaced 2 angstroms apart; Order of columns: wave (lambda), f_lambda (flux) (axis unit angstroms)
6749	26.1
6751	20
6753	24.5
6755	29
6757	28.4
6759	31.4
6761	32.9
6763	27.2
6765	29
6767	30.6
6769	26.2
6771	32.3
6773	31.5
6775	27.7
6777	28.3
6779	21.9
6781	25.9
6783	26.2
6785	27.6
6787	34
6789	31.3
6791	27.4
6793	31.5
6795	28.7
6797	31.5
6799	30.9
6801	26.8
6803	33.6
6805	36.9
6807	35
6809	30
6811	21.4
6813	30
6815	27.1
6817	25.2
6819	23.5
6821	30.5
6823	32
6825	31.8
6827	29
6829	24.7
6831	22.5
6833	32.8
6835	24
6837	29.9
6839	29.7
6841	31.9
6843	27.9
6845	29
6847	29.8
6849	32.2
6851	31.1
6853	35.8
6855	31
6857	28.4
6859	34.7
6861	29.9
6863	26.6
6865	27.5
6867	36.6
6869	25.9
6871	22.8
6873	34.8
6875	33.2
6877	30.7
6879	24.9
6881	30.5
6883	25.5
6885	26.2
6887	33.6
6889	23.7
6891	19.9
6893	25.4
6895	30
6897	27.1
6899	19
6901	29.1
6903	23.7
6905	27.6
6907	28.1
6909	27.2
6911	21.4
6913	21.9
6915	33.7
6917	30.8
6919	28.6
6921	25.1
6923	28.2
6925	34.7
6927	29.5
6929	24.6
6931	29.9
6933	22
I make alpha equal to 0.04 mag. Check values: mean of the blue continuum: 28.9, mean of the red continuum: 30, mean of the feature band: 28.3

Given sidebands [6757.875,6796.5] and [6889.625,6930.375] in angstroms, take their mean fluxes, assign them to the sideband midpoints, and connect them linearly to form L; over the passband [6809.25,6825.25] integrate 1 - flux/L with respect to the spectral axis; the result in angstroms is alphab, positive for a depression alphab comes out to 0.43 angstroms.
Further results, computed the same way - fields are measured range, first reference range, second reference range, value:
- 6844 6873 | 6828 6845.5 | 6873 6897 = -2.4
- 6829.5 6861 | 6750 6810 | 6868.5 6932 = -1.9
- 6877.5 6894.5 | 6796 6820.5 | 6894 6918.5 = 0.5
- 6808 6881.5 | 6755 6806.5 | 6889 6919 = -3.7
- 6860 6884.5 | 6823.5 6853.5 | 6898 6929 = -0.5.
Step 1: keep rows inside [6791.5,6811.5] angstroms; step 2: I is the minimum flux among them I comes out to 21.4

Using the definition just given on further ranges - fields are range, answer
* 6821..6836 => 22.5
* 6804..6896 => 19.9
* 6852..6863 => 26.6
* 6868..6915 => 19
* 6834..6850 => 24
